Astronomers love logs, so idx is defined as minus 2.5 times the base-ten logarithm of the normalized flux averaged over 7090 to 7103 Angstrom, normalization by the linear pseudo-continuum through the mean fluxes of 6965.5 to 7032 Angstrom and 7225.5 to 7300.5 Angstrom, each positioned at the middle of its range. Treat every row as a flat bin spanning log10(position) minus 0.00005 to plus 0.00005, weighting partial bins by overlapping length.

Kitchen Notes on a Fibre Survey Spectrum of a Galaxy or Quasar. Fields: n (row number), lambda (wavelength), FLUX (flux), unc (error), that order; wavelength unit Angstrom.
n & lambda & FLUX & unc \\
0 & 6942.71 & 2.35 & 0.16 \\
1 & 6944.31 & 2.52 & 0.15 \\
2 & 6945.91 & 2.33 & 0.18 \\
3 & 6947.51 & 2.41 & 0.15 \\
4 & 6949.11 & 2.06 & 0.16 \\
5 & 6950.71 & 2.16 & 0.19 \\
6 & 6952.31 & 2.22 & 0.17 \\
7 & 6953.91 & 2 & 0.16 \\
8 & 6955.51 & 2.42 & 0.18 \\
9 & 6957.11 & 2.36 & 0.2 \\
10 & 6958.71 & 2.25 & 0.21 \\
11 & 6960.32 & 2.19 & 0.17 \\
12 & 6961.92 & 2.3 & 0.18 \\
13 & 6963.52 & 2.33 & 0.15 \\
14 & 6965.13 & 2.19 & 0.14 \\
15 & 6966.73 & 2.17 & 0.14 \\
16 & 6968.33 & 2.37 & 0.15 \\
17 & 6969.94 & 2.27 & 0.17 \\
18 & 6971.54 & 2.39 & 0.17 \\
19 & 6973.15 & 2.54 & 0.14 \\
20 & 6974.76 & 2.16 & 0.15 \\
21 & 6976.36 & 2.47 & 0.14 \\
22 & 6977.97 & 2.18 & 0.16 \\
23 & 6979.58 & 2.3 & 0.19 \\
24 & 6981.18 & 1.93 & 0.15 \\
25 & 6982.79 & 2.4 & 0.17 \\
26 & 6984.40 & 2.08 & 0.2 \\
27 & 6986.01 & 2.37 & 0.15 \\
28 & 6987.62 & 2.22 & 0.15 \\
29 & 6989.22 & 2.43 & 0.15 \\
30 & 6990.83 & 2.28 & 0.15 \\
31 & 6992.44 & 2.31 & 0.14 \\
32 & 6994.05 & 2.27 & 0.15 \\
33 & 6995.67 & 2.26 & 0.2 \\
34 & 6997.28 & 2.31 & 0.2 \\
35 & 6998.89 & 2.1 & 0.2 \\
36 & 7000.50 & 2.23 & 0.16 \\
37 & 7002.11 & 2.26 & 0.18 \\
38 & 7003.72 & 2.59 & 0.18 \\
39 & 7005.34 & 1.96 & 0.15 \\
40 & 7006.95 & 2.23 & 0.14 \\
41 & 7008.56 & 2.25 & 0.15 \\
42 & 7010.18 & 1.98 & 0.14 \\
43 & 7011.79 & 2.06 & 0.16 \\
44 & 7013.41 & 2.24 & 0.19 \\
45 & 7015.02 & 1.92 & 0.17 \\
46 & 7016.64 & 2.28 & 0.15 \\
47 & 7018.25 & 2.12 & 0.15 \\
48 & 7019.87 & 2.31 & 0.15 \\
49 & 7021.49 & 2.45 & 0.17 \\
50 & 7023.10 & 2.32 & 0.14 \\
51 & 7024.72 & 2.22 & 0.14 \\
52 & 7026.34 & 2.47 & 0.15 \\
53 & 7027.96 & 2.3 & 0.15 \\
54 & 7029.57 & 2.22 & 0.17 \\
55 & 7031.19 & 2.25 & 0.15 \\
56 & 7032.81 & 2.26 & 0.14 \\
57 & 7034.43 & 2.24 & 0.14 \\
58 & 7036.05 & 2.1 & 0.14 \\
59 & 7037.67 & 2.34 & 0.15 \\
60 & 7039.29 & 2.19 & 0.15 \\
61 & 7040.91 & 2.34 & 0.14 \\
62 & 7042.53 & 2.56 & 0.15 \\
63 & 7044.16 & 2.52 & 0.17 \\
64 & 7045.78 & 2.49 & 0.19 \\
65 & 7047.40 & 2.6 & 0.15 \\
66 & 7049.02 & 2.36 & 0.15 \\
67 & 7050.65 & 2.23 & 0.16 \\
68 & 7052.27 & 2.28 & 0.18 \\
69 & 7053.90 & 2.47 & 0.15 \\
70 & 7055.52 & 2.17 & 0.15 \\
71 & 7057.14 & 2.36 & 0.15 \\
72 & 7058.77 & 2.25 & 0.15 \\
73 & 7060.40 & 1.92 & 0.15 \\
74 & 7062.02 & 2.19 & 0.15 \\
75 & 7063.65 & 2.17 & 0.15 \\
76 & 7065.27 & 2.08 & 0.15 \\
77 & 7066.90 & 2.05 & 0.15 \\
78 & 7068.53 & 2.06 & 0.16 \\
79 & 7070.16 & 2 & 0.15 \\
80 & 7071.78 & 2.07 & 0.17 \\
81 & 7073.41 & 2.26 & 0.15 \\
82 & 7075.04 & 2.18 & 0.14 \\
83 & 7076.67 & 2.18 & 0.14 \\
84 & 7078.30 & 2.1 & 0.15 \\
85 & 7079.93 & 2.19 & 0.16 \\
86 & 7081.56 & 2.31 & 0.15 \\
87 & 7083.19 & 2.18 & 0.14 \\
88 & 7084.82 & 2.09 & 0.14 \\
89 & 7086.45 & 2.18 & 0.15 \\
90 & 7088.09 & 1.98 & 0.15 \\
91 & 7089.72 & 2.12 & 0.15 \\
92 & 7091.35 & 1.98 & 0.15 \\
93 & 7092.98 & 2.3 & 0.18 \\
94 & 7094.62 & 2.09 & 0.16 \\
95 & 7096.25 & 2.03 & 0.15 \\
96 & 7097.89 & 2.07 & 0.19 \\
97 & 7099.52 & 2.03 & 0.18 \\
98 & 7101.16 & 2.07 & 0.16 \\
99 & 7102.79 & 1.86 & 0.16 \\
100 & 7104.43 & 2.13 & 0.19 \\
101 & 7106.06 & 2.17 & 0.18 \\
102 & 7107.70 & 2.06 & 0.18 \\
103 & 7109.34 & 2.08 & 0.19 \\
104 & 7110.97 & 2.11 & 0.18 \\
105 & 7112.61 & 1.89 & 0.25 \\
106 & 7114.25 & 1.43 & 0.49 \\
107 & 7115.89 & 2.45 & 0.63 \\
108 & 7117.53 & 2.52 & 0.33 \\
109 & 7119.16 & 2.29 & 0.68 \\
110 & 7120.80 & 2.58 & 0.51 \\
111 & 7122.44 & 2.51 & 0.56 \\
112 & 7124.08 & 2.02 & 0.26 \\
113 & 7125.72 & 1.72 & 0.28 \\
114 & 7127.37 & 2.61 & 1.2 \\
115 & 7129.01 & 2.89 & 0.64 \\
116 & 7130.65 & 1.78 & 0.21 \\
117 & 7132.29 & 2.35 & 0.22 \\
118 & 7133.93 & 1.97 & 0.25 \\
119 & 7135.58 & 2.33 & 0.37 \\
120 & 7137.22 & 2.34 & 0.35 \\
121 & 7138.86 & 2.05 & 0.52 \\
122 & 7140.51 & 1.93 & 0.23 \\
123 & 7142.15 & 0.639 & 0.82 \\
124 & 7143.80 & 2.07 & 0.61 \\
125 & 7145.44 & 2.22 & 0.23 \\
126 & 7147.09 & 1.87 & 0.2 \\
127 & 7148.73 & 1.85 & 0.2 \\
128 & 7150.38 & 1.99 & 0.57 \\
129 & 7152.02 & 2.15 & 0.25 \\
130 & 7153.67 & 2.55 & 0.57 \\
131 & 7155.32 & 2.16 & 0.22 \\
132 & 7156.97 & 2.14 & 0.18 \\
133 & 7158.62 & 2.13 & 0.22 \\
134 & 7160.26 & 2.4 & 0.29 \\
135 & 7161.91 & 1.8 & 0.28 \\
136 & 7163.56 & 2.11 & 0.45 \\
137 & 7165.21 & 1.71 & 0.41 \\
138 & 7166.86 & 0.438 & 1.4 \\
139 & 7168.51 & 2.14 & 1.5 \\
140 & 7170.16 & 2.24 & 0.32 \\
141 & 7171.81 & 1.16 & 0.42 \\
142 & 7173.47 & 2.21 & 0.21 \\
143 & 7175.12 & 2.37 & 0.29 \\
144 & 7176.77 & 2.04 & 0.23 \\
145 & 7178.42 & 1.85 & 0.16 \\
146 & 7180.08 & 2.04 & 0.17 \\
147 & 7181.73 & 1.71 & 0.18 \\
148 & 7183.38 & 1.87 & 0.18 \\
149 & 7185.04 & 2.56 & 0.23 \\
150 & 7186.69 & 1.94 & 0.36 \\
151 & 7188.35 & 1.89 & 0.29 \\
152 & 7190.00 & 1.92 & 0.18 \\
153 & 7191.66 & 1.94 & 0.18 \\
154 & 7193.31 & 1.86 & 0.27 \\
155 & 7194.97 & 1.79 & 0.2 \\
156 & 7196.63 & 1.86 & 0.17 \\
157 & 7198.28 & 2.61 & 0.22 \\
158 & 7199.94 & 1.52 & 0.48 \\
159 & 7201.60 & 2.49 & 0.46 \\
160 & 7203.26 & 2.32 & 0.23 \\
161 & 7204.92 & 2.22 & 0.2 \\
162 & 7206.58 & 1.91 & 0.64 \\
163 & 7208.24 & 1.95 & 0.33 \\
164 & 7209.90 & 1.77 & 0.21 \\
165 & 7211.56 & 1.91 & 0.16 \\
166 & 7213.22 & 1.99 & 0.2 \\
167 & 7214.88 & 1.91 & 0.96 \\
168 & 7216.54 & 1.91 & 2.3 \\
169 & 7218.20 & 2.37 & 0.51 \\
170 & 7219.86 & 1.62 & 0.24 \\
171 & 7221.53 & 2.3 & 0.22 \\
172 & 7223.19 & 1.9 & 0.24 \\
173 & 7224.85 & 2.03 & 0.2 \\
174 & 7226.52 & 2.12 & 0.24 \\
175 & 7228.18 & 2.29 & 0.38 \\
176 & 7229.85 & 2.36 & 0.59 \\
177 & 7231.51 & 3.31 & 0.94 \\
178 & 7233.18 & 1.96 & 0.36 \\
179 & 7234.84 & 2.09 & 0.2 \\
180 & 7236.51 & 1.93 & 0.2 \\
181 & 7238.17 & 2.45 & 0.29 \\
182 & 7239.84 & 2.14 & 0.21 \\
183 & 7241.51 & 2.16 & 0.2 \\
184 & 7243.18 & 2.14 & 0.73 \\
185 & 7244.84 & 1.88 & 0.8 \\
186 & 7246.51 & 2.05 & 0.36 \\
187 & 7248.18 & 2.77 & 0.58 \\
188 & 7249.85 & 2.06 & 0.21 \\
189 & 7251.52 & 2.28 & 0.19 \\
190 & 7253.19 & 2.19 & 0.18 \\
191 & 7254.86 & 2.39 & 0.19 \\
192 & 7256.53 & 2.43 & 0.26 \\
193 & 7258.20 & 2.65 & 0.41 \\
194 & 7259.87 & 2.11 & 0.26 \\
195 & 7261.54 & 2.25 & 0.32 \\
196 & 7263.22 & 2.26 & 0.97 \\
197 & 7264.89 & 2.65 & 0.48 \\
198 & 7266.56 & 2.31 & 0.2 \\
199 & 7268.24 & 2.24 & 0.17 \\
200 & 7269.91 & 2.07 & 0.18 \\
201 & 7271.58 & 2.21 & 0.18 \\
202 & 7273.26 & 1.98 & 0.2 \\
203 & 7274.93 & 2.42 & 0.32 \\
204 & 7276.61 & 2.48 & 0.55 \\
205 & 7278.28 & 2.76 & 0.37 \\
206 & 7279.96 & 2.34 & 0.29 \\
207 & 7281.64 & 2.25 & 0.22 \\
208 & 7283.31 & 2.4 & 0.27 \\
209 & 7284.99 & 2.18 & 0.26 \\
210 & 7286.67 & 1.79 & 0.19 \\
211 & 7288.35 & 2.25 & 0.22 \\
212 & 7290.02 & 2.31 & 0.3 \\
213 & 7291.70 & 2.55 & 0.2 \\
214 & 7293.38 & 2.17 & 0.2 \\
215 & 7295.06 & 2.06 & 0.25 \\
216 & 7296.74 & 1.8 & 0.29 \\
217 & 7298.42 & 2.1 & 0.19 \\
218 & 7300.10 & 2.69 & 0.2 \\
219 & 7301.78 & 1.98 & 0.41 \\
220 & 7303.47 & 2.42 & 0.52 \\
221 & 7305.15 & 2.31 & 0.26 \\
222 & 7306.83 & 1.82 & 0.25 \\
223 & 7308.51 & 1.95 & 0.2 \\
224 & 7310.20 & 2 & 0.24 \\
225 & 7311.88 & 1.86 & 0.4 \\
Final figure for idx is 0.10 mag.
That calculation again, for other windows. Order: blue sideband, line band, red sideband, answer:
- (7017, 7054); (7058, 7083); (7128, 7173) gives 0.04 mag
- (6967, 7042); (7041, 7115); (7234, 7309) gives 0.05 mag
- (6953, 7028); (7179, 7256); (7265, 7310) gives 0.07 mag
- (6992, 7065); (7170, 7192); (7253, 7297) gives 0.16 mag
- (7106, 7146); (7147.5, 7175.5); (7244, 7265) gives 0.11 mag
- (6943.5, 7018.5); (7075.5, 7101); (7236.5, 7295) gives 0.07 mag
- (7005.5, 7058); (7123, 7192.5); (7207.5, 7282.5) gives 0.12 mag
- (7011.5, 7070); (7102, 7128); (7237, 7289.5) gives 0.06 mag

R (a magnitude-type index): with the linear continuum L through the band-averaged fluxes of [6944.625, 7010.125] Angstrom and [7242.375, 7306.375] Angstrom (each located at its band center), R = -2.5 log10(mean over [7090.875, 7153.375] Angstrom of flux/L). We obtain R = 0.08 mag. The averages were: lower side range 2.26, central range 2.09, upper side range 2.27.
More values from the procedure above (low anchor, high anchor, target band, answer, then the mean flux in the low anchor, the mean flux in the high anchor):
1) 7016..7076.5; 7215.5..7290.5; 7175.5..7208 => 0.116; 2.26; 2.24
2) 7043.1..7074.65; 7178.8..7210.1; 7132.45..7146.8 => 0.078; 2.24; 2.01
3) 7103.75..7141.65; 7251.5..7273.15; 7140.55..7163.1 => 0.104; 2.17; 2.3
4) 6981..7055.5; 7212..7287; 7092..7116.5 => 0.107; 2.28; 2.23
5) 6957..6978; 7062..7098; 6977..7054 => -0.023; 2.3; 2.12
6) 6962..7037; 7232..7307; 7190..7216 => 0.127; 2.25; 2.25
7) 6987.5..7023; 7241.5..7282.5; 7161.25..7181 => 0.229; 2.23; 2.3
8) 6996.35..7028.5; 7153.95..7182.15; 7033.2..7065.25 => -0.067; 2.23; 1.94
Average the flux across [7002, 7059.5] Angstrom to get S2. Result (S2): 2.28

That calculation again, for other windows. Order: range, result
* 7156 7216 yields 1.96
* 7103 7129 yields 2.19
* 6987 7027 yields 2.24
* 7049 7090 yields 2.17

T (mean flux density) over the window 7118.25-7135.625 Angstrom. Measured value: 2.28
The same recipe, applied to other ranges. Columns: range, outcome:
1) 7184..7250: 2.1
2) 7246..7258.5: 2.35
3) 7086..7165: 2.1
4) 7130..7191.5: 1.97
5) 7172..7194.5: 1.99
